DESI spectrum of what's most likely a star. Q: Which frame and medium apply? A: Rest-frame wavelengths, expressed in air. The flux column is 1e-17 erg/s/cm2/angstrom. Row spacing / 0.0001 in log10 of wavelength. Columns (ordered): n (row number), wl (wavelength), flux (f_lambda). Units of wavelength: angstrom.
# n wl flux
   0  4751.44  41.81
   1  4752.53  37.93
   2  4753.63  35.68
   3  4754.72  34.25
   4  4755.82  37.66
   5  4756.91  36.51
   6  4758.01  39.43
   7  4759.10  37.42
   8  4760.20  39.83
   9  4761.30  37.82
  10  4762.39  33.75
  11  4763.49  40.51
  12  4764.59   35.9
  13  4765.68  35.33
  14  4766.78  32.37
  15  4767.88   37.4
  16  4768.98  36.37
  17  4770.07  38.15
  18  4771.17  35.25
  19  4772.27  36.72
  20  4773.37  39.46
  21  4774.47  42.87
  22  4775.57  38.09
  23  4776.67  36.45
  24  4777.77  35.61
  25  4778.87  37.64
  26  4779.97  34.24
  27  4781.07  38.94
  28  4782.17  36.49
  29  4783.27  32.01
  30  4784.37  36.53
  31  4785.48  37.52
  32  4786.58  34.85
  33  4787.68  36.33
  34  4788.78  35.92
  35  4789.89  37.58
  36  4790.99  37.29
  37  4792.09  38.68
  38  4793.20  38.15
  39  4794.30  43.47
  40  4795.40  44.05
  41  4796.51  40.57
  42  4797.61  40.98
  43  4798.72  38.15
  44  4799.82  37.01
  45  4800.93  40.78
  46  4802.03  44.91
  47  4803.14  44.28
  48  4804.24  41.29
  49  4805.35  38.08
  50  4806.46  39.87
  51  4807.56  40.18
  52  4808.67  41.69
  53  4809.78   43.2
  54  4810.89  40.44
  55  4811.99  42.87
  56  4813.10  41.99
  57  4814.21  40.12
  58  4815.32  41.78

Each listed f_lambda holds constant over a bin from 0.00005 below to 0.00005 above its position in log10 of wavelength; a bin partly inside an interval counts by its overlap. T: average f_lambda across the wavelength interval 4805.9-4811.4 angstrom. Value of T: 41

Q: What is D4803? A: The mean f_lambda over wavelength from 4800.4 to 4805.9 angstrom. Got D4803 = 41.9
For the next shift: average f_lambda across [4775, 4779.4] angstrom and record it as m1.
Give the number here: 37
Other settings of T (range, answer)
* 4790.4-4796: 40.3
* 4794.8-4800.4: 40.2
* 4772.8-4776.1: 40.1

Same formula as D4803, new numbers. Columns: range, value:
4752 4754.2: 36.7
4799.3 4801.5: 39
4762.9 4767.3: 36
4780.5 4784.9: 36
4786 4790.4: 36.2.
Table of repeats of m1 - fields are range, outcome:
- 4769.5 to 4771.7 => 36.8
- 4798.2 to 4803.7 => 41.1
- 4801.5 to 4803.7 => 44.6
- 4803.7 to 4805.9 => 39.6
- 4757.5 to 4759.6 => 38.5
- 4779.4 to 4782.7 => 36.6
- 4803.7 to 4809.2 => 40.2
